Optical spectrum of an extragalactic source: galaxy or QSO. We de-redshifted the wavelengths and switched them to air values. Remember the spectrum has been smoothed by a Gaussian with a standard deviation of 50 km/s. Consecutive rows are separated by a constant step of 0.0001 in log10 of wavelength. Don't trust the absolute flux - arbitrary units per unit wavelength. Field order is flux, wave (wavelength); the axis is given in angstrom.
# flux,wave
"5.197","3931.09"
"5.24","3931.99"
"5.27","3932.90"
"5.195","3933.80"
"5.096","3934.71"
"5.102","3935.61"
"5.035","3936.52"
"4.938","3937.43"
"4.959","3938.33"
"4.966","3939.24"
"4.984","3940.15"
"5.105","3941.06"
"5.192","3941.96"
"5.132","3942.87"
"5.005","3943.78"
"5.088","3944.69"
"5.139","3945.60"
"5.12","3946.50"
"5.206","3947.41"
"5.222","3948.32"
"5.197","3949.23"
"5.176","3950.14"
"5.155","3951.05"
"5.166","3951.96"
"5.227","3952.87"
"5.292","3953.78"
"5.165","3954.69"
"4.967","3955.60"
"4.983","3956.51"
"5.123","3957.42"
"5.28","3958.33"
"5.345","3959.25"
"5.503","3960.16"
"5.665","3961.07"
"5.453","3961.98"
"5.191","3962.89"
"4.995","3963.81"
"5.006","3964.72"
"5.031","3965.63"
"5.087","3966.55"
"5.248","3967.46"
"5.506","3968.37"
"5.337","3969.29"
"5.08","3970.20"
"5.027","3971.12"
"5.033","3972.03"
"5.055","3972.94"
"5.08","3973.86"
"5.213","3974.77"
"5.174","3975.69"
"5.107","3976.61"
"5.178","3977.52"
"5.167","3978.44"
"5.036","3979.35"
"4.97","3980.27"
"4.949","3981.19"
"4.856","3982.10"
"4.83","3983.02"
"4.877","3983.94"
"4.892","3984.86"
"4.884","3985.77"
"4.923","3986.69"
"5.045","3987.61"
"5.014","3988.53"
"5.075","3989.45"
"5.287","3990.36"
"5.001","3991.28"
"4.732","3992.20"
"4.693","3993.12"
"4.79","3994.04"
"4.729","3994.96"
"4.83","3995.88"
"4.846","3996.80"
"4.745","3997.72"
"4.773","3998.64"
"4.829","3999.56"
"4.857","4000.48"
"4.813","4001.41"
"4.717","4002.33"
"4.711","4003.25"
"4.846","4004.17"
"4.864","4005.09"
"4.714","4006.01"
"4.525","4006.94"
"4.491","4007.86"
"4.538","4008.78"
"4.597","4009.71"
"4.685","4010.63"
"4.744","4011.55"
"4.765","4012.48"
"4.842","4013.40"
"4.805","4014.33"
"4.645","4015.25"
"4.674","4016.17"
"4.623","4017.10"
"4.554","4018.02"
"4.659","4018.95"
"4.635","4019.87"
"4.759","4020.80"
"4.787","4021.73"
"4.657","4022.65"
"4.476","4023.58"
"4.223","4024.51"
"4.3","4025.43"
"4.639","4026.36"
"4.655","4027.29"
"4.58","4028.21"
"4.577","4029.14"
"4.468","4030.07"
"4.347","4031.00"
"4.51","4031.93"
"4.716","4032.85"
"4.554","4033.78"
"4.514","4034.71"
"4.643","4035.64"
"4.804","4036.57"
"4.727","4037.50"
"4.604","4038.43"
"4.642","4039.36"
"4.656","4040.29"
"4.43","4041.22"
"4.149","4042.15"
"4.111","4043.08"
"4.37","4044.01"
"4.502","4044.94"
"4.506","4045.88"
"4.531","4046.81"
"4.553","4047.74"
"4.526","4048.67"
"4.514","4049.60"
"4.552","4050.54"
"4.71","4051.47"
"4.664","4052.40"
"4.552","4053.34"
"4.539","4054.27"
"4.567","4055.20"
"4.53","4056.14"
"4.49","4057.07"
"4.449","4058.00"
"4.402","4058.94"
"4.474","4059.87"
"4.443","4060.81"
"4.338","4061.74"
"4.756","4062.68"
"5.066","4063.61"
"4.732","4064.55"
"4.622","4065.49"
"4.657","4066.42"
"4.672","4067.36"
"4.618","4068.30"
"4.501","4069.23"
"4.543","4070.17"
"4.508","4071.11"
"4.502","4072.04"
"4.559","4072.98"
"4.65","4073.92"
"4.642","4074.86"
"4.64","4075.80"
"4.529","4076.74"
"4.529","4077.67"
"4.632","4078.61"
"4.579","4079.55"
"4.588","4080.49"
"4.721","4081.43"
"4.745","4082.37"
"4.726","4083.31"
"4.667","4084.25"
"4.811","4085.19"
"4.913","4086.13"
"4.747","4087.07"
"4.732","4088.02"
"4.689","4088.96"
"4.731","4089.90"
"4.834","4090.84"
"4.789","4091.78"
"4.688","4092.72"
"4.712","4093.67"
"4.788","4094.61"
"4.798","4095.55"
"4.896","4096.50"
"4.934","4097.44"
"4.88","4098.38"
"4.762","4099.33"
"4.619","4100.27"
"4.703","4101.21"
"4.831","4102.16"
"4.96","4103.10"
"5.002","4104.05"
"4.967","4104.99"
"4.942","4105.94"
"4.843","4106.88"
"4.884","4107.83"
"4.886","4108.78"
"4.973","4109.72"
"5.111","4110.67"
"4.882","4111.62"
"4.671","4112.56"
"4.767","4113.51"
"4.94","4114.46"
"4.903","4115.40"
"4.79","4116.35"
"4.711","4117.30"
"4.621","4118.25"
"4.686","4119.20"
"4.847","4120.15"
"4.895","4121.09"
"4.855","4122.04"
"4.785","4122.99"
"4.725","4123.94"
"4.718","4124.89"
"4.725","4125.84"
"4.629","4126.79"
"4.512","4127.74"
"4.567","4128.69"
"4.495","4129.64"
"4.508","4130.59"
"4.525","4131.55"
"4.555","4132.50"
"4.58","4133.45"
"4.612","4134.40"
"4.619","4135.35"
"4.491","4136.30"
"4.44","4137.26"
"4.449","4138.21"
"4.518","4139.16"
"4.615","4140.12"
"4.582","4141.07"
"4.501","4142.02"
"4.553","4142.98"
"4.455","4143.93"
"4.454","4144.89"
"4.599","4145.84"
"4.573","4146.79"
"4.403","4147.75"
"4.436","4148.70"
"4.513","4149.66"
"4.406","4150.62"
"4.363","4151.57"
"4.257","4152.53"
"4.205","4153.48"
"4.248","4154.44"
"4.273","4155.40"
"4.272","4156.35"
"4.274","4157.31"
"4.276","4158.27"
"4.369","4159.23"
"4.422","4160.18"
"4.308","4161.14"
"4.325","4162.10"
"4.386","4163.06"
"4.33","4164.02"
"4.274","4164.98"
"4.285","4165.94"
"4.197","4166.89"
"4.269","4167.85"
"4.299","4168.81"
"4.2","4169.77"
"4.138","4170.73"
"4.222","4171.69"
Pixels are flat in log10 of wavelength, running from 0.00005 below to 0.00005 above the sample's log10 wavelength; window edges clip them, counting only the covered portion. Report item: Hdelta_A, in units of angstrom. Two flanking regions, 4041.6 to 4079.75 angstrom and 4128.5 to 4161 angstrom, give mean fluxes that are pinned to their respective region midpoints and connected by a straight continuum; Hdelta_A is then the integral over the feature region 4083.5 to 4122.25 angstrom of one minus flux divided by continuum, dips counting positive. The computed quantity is -2.8 angstrom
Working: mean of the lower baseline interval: 4.55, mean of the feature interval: 4.82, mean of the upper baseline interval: 4.45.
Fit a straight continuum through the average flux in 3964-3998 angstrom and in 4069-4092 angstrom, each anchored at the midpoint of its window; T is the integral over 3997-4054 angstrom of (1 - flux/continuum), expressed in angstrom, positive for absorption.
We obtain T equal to 2.9 angstrom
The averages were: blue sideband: 5.01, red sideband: 4.66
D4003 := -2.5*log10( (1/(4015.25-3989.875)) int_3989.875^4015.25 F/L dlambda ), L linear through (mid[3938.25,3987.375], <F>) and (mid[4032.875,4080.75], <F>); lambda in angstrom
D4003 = 0.03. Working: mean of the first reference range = 5.12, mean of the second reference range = 4.56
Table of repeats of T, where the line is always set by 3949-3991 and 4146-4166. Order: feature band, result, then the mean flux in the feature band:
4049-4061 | 0.6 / 4.53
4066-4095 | 0.0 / 4.67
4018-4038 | 1.2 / 4.58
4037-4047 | 0.7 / 4.47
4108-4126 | -1.2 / 4.82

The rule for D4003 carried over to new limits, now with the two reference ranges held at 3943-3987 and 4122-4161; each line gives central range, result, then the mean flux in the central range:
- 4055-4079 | 0.042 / 4.58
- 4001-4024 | 0.061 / 4.69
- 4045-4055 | 0.060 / 4.56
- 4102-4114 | -0.066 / 4.9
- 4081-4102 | -0.022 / 4.77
